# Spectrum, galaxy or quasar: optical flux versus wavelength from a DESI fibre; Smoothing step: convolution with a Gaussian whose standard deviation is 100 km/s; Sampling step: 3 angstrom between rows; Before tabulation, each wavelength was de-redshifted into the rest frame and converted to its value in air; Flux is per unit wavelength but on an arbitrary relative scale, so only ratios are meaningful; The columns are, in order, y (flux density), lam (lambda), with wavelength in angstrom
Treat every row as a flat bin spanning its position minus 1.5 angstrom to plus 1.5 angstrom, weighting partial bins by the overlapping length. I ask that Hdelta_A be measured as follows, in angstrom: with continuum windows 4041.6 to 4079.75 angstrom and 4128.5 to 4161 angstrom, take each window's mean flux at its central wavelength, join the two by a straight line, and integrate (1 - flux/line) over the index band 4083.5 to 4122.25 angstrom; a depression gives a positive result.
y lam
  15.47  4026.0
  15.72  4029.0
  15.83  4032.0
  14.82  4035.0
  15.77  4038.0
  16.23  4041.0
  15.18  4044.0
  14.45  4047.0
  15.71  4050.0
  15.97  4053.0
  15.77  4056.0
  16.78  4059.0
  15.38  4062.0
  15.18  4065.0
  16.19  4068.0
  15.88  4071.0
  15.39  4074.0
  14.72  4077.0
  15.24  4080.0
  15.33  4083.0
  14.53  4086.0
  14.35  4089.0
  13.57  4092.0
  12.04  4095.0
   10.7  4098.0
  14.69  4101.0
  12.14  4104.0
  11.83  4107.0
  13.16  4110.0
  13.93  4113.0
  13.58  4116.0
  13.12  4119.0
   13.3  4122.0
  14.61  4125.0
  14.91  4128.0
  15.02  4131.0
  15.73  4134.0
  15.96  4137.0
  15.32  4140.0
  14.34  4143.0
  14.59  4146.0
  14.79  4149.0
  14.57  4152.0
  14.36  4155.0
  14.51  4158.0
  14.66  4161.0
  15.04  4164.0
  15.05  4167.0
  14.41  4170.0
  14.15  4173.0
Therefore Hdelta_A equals 5.2 angstrom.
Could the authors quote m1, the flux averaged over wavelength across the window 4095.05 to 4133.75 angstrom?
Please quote 13.4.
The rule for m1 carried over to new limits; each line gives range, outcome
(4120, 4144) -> 14.9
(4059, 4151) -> 14.4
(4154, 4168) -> 14.7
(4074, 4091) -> 14.8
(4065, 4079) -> 15.5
